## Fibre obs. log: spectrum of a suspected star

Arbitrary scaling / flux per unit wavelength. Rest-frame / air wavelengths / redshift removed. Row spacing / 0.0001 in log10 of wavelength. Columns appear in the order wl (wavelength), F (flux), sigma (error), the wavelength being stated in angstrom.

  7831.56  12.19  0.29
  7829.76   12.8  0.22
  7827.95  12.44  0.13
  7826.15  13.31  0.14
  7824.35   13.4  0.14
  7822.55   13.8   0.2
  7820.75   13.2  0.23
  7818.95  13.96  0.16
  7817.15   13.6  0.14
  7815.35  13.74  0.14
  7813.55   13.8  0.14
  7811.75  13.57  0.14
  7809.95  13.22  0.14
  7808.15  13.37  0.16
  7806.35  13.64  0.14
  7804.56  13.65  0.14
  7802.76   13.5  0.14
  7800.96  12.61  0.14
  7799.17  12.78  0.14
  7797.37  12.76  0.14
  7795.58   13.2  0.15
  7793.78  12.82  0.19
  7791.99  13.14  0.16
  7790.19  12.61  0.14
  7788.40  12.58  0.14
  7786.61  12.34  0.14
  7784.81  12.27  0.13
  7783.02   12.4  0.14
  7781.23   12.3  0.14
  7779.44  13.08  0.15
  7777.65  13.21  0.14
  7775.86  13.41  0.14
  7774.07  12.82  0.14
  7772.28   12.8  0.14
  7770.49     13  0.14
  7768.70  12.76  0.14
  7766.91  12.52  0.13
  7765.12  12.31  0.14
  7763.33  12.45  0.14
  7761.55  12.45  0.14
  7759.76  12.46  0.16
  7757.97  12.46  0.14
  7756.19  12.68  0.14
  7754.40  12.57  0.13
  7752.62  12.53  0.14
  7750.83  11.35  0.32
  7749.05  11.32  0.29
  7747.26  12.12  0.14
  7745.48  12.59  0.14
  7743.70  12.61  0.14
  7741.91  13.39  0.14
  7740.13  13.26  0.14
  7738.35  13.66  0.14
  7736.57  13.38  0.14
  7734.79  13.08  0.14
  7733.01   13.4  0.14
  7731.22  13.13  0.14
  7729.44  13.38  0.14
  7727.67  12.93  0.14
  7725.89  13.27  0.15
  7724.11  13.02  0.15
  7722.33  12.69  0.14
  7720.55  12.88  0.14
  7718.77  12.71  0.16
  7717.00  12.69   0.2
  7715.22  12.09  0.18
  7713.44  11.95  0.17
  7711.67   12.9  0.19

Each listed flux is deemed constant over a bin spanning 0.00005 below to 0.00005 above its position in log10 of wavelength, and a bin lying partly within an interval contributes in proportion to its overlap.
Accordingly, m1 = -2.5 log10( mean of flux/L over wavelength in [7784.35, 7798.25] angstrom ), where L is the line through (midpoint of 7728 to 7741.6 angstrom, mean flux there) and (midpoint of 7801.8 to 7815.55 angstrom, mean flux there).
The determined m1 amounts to 0.06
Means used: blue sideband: 13.3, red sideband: 13.5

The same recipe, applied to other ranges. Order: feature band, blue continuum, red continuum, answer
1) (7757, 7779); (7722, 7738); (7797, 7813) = 0.041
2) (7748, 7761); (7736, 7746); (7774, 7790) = 0.070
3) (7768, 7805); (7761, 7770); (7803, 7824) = 0.011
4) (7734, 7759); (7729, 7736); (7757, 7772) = 0.025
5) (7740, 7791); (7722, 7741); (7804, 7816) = 0.067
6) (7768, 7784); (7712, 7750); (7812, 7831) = 0.020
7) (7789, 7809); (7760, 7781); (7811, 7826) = 0.015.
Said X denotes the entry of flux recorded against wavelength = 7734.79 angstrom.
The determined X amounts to 13.08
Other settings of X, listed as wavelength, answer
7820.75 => 13.2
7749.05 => 11.32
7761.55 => 12.45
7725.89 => 13.27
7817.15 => 13.6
